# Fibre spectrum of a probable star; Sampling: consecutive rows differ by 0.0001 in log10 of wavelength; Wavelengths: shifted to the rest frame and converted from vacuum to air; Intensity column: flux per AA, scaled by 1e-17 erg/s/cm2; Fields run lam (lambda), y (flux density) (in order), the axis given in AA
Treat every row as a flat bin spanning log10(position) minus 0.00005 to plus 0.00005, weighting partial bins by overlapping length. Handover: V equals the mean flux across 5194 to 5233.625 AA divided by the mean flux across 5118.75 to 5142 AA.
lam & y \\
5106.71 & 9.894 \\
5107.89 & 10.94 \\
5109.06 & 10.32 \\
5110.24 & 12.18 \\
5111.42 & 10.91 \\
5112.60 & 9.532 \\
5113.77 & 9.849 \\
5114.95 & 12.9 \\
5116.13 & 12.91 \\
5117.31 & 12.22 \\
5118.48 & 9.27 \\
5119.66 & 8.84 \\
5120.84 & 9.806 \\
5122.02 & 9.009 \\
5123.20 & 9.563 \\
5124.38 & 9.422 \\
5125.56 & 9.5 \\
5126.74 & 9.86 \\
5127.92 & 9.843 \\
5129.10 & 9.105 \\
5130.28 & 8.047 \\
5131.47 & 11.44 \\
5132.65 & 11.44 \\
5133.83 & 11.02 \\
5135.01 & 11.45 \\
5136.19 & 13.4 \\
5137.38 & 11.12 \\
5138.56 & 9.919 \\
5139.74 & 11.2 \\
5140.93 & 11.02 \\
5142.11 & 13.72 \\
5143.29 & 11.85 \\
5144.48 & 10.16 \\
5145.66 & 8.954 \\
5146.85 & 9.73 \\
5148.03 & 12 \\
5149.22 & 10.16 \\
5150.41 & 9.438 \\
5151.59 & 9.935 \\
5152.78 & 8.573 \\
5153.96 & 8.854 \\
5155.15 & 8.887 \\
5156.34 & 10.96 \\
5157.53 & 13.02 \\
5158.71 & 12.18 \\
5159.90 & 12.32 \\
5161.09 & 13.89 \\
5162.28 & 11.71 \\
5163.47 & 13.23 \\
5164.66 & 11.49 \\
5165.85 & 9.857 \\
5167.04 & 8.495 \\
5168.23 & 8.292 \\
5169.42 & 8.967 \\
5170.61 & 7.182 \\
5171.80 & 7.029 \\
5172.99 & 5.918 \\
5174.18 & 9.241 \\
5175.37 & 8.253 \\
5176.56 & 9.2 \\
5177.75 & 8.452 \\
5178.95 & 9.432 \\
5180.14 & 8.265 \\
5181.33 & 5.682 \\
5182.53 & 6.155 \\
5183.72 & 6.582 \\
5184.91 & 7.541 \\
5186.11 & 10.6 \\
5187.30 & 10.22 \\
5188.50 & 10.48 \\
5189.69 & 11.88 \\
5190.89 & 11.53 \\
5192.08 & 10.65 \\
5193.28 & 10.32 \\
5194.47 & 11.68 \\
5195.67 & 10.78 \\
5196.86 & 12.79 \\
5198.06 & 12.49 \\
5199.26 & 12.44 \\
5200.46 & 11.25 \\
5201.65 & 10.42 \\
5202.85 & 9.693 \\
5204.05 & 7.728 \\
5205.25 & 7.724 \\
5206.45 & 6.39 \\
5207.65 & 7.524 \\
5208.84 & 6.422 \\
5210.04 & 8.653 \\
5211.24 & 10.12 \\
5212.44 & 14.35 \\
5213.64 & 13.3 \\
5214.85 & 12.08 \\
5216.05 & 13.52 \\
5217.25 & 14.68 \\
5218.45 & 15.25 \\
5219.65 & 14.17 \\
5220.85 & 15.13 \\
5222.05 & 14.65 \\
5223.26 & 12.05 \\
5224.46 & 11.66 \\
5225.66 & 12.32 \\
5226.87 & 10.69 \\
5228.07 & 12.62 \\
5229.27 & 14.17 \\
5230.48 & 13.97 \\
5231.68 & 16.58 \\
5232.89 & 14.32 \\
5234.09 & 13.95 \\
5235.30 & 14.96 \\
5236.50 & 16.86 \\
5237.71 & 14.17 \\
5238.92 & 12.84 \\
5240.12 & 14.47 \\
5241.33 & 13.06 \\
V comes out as 1.2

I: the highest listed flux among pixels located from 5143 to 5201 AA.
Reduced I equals 13.89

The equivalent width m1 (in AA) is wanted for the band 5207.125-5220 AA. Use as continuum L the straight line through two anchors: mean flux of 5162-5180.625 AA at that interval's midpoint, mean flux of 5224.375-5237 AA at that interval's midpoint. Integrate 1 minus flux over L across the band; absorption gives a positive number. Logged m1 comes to 0.8 AA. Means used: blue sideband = 9.02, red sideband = 13.9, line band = 11.8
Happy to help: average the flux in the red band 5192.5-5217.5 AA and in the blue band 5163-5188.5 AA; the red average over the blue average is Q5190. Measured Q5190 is 1.24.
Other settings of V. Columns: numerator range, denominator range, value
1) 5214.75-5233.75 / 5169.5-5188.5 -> 1.69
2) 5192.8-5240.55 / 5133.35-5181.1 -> 1.20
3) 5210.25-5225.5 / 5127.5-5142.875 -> 1.20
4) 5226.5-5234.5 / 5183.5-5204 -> 1.30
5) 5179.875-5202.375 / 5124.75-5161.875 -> 0.94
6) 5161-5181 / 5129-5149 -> 0.84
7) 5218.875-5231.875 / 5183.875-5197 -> 1.27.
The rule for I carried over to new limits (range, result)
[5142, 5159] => 13.72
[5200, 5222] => 15.25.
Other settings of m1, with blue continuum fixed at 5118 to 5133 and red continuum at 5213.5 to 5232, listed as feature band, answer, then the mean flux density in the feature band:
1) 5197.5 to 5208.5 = 2.8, 9.44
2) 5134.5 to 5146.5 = -1.2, 11.2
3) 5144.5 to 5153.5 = 0.6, 9.84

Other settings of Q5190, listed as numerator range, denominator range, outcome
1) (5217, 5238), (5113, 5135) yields 1.37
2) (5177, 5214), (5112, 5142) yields 0.92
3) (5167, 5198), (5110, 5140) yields 0.87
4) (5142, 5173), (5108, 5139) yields 0.98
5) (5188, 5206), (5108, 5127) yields 1.03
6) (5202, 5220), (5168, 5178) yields 1.33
